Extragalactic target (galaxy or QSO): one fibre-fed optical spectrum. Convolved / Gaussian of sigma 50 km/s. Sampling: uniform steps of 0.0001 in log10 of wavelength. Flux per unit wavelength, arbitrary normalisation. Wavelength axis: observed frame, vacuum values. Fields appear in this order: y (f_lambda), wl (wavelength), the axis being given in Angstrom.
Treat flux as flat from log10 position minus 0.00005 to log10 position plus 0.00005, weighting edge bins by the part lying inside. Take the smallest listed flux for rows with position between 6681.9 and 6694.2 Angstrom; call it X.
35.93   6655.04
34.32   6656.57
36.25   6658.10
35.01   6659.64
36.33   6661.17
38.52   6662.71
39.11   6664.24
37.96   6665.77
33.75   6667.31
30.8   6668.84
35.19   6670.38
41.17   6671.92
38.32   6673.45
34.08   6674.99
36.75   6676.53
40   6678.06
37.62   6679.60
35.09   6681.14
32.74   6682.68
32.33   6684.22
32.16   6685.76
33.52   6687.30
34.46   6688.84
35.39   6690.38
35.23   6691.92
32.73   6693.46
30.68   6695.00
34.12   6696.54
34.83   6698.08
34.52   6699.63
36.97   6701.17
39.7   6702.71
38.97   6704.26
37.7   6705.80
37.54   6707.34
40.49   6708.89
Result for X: 32.16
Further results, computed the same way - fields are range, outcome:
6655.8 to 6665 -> 34.32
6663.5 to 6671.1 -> 30.8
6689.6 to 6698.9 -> 30.68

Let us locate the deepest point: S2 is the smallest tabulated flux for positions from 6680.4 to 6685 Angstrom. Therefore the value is 32.33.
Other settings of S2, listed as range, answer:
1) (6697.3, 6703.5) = 34.52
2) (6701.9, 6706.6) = 37.7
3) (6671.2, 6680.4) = 34.08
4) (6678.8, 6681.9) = 35.09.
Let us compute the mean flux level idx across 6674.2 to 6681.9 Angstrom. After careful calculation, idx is 36.7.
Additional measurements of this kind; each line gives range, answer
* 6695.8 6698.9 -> 34.4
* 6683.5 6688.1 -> 32.7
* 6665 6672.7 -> 35.8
